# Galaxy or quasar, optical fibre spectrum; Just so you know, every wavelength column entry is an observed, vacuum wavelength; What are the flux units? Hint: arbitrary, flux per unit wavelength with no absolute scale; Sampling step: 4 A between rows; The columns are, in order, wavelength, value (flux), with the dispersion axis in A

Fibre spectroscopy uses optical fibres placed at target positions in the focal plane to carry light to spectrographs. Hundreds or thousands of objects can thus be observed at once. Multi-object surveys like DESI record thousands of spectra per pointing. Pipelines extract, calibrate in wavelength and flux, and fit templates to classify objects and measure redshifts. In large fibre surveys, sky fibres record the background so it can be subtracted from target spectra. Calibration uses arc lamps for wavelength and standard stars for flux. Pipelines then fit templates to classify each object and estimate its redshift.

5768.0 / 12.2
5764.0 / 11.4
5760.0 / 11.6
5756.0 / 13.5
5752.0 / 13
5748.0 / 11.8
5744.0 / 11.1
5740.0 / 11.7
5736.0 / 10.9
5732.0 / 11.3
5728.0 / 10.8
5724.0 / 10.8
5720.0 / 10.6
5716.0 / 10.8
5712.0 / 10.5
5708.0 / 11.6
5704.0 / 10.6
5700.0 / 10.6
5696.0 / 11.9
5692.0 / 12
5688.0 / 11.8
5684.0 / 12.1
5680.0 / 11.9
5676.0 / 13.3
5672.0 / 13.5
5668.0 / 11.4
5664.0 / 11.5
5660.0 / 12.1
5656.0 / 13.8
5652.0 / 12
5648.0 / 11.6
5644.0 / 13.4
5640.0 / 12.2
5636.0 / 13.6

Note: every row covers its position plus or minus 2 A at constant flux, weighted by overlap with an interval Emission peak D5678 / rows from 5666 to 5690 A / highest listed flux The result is 13.5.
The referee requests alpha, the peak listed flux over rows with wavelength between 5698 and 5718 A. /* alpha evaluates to 11.6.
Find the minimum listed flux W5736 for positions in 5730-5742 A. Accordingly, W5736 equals 10.9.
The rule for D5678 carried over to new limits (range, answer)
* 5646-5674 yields 13.8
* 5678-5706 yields 12.1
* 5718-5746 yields 11.7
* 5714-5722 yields 10.8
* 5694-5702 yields 11.9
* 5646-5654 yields 12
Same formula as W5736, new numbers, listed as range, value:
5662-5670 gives 11.4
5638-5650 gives 11.6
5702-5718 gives 10.5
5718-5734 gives 10.6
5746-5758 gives 11.8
